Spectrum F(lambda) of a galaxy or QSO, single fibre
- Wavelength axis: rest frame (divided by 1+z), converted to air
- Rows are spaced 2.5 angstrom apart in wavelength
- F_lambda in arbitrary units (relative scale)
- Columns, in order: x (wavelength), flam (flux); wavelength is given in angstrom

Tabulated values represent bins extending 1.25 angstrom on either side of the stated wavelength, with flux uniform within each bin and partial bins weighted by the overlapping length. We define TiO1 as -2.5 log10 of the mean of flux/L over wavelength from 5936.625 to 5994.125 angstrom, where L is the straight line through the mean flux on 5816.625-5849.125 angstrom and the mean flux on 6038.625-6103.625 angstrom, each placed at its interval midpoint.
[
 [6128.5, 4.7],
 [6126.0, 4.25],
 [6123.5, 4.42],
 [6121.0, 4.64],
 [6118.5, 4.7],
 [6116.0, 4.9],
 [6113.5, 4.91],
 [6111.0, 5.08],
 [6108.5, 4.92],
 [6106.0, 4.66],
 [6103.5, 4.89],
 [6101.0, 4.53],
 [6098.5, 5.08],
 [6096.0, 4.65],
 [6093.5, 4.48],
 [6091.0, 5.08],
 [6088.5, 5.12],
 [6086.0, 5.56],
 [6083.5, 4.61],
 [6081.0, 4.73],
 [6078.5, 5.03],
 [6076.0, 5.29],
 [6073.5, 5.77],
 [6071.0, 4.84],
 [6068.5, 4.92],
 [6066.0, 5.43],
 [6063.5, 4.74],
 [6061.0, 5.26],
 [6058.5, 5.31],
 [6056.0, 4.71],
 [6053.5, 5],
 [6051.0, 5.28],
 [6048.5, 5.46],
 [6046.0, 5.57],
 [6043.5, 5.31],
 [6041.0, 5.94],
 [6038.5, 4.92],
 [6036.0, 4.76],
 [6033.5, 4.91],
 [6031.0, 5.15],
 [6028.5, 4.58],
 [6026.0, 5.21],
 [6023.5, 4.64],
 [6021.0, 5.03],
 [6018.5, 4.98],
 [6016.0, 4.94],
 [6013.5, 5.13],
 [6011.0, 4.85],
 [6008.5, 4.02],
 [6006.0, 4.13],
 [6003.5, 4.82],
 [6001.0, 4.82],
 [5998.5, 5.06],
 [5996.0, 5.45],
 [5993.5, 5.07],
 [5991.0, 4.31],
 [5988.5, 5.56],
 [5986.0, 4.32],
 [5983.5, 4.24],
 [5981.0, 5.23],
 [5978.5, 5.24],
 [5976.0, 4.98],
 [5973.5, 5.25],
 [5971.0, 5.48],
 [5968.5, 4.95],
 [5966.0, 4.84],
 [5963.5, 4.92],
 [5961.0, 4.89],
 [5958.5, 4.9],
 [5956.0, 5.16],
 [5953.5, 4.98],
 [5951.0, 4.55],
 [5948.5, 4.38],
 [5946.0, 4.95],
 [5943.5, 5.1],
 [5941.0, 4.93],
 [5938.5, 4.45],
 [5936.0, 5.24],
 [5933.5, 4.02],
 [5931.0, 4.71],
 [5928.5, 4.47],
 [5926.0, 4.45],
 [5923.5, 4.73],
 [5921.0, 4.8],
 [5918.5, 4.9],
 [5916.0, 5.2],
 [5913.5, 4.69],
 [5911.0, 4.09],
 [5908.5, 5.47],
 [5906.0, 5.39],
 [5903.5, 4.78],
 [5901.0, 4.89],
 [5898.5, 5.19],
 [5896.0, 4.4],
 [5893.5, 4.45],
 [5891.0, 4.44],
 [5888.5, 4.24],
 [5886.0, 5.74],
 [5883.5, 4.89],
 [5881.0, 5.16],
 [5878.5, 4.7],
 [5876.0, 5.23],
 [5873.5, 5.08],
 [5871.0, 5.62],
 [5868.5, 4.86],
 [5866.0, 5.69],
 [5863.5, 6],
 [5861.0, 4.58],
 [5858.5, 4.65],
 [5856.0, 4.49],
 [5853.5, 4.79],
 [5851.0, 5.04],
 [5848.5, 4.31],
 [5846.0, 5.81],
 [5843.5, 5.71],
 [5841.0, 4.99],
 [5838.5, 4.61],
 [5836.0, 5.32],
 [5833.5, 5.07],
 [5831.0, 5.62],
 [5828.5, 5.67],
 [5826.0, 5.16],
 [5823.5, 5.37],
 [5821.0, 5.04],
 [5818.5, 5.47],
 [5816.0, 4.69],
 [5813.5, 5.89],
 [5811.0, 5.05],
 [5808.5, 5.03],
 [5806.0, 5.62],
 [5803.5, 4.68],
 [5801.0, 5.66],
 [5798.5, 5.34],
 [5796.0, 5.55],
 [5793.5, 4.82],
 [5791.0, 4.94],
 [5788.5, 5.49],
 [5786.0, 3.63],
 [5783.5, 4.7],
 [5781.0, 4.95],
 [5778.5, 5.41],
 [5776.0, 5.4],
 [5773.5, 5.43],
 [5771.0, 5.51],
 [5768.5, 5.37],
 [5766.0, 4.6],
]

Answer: 0.06 mag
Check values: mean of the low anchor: 5.25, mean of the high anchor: 5.1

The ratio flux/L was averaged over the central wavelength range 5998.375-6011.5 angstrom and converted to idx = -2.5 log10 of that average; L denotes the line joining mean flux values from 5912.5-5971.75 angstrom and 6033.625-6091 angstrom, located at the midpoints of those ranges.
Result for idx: 0.10 mag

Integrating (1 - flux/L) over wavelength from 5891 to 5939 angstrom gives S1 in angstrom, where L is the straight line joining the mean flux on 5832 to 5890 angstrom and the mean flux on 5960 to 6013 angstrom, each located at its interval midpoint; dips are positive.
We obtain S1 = 2.29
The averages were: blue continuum 5.07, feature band 4.75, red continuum 4.88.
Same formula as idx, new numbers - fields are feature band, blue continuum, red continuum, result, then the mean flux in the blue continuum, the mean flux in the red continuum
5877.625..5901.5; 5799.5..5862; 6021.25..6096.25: 0.07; 5.14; 5.08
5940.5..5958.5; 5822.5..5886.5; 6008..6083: 0.05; 5.15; 5.06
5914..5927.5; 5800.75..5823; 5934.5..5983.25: 0.05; 5.22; 4.95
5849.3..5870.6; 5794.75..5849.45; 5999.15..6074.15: 0.04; 5.26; 5.01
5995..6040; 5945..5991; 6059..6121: 0.02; 4.92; 4.96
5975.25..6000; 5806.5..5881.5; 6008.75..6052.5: 0.03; 5.16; 5.07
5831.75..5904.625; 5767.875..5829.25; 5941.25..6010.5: 0.02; 5.19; 4.87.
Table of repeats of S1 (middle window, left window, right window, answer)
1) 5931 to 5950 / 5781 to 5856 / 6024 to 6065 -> 1.5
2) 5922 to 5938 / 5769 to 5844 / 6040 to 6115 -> 1.7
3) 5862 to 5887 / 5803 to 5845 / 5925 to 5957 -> -1.3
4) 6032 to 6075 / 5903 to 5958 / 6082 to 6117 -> -2.8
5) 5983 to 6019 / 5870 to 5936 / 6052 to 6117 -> 1.0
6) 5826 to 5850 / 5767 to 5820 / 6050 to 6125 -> -0.4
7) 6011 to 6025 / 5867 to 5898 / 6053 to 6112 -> 0.1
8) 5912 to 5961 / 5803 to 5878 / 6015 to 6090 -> 3.5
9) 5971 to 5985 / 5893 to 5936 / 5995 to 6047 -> -0.4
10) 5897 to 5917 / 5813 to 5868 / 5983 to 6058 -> 0.5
